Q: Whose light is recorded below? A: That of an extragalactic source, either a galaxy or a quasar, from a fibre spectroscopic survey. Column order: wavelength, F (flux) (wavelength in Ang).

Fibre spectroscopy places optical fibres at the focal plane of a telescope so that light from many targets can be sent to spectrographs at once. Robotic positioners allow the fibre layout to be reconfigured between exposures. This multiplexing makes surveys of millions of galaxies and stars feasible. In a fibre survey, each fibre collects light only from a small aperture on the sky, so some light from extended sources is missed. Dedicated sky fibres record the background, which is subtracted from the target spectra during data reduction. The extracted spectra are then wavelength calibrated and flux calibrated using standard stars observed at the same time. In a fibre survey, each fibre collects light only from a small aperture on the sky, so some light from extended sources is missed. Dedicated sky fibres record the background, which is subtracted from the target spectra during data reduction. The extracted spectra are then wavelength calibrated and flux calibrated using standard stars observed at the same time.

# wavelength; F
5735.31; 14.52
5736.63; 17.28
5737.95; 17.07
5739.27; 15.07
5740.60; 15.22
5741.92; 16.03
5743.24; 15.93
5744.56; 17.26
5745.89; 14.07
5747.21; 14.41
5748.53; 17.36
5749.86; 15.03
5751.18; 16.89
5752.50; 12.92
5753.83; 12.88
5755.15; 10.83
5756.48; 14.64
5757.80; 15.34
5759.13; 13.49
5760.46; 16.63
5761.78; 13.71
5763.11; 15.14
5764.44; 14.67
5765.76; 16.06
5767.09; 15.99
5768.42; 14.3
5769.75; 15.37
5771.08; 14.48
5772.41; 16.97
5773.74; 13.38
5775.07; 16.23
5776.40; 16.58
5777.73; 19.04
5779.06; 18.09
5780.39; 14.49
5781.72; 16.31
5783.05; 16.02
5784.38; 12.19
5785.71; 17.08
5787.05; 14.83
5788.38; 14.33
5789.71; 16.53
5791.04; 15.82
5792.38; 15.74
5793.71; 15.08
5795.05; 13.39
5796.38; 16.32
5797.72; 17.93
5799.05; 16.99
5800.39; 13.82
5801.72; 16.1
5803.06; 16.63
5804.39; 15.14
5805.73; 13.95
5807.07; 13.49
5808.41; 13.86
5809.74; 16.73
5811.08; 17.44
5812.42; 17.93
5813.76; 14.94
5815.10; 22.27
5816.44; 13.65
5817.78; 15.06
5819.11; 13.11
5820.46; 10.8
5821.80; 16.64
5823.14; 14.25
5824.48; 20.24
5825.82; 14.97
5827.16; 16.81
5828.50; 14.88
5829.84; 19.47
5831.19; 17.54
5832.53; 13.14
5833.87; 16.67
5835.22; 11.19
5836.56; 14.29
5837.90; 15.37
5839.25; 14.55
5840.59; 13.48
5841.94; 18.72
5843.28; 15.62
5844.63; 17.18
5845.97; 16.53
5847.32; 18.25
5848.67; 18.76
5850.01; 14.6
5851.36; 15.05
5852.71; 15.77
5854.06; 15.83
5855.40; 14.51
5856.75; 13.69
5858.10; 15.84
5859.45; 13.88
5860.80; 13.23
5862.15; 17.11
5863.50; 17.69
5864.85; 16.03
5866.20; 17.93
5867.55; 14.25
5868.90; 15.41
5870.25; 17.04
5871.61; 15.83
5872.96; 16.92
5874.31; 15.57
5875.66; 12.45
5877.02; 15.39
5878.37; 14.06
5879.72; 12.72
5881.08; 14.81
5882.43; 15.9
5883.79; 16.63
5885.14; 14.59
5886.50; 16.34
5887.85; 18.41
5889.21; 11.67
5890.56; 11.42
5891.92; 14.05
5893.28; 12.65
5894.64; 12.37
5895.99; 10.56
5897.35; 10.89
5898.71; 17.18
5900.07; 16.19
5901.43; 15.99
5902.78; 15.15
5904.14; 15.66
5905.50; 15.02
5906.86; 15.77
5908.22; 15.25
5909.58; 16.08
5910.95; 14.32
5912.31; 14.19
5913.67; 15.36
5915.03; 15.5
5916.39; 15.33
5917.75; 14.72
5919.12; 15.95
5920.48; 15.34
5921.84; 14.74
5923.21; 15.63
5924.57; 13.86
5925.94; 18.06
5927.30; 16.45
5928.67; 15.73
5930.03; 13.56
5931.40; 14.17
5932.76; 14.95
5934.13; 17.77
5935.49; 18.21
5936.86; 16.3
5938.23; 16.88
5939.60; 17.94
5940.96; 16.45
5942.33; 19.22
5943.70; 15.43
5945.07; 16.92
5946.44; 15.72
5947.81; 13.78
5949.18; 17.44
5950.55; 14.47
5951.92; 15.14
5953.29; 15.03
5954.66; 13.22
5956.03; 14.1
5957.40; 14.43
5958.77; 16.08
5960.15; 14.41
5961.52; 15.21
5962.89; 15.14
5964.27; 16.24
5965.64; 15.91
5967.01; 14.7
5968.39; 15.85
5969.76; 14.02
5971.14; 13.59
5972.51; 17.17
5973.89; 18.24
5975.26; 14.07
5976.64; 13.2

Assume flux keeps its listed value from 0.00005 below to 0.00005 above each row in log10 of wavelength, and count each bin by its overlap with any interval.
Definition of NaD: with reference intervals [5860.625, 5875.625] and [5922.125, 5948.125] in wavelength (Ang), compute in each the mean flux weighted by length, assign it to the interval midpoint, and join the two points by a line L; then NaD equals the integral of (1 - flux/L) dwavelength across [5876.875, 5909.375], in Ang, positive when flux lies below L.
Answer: 3.13 Ang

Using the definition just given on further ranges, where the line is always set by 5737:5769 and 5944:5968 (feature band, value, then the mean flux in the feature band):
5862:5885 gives -0.7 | 15.6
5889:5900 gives 1.7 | 12.8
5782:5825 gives -1.3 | 15.6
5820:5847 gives -1.0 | 15.7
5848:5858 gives -0.2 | 15.5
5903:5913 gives 0.0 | 15.2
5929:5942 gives -1.0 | 16.3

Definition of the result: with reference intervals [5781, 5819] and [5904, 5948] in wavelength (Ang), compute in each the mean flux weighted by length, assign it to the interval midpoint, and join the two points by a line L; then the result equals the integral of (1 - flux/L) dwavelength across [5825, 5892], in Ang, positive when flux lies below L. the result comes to 1.10 Ang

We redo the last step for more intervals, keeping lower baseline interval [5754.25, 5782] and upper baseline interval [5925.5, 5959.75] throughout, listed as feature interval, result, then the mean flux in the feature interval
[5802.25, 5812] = 0.0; 15.4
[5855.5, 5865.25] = 0.2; 15.3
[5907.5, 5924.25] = 0.6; 15.2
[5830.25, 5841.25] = 0.6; 14.6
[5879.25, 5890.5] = 0.5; 15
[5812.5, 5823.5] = 0.1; 15.3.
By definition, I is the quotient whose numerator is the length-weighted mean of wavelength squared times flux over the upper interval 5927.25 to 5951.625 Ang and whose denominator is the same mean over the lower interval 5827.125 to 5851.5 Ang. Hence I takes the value 1.05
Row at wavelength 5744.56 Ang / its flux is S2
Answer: 17.26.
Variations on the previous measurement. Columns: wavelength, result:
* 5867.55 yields 14.25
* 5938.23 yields 16.88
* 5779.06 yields 18.09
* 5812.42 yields 17.93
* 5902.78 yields 15.15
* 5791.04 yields 15.82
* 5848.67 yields 18.76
